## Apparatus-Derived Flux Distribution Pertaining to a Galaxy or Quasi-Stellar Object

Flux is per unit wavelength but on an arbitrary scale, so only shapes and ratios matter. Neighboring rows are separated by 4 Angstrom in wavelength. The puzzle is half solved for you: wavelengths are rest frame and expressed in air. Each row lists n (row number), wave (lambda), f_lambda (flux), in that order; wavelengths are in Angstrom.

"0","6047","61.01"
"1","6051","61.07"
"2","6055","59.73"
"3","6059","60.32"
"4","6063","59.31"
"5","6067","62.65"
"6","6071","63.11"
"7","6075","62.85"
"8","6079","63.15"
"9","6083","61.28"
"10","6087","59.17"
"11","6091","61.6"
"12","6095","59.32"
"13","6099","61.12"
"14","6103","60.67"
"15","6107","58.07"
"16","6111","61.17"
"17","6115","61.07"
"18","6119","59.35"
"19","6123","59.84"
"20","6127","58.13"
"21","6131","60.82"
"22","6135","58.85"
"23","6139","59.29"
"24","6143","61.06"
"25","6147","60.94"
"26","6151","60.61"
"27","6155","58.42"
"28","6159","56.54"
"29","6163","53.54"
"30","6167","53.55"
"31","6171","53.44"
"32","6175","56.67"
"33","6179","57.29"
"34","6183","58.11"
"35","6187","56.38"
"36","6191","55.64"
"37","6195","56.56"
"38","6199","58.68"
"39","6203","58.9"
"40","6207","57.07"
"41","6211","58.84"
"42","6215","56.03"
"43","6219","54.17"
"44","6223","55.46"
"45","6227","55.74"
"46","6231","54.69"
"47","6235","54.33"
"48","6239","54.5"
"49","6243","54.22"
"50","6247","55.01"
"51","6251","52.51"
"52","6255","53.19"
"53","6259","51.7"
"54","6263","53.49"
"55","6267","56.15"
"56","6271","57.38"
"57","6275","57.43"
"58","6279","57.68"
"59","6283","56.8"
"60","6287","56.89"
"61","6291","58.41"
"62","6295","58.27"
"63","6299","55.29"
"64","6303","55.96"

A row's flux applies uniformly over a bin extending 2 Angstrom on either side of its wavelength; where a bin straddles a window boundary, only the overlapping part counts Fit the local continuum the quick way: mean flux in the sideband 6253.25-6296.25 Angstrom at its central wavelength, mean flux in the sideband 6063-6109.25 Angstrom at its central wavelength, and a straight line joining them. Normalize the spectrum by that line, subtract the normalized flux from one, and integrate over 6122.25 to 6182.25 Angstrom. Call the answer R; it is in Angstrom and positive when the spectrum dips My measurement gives 1.5 Angstrom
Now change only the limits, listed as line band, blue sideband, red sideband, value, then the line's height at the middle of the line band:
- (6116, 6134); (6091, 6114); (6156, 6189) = -0.2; 58.8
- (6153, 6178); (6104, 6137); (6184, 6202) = 1.1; 58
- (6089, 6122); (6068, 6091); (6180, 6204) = 0.3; 60.9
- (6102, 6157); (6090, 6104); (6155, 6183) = -1.4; 58.4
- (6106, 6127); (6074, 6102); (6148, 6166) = -0.1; 59.5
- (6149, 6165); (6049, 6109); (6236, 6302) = 0.4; 58.7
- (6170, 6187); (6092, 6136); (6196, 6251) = 0.3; 57.5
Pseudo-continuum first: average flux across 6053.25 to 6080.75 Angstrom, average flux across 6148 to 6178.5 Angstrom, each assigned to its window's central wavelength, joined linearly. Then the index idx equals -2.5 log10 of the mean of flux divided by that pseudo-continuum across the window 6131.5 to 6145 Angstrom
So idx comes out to -0.04 mag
